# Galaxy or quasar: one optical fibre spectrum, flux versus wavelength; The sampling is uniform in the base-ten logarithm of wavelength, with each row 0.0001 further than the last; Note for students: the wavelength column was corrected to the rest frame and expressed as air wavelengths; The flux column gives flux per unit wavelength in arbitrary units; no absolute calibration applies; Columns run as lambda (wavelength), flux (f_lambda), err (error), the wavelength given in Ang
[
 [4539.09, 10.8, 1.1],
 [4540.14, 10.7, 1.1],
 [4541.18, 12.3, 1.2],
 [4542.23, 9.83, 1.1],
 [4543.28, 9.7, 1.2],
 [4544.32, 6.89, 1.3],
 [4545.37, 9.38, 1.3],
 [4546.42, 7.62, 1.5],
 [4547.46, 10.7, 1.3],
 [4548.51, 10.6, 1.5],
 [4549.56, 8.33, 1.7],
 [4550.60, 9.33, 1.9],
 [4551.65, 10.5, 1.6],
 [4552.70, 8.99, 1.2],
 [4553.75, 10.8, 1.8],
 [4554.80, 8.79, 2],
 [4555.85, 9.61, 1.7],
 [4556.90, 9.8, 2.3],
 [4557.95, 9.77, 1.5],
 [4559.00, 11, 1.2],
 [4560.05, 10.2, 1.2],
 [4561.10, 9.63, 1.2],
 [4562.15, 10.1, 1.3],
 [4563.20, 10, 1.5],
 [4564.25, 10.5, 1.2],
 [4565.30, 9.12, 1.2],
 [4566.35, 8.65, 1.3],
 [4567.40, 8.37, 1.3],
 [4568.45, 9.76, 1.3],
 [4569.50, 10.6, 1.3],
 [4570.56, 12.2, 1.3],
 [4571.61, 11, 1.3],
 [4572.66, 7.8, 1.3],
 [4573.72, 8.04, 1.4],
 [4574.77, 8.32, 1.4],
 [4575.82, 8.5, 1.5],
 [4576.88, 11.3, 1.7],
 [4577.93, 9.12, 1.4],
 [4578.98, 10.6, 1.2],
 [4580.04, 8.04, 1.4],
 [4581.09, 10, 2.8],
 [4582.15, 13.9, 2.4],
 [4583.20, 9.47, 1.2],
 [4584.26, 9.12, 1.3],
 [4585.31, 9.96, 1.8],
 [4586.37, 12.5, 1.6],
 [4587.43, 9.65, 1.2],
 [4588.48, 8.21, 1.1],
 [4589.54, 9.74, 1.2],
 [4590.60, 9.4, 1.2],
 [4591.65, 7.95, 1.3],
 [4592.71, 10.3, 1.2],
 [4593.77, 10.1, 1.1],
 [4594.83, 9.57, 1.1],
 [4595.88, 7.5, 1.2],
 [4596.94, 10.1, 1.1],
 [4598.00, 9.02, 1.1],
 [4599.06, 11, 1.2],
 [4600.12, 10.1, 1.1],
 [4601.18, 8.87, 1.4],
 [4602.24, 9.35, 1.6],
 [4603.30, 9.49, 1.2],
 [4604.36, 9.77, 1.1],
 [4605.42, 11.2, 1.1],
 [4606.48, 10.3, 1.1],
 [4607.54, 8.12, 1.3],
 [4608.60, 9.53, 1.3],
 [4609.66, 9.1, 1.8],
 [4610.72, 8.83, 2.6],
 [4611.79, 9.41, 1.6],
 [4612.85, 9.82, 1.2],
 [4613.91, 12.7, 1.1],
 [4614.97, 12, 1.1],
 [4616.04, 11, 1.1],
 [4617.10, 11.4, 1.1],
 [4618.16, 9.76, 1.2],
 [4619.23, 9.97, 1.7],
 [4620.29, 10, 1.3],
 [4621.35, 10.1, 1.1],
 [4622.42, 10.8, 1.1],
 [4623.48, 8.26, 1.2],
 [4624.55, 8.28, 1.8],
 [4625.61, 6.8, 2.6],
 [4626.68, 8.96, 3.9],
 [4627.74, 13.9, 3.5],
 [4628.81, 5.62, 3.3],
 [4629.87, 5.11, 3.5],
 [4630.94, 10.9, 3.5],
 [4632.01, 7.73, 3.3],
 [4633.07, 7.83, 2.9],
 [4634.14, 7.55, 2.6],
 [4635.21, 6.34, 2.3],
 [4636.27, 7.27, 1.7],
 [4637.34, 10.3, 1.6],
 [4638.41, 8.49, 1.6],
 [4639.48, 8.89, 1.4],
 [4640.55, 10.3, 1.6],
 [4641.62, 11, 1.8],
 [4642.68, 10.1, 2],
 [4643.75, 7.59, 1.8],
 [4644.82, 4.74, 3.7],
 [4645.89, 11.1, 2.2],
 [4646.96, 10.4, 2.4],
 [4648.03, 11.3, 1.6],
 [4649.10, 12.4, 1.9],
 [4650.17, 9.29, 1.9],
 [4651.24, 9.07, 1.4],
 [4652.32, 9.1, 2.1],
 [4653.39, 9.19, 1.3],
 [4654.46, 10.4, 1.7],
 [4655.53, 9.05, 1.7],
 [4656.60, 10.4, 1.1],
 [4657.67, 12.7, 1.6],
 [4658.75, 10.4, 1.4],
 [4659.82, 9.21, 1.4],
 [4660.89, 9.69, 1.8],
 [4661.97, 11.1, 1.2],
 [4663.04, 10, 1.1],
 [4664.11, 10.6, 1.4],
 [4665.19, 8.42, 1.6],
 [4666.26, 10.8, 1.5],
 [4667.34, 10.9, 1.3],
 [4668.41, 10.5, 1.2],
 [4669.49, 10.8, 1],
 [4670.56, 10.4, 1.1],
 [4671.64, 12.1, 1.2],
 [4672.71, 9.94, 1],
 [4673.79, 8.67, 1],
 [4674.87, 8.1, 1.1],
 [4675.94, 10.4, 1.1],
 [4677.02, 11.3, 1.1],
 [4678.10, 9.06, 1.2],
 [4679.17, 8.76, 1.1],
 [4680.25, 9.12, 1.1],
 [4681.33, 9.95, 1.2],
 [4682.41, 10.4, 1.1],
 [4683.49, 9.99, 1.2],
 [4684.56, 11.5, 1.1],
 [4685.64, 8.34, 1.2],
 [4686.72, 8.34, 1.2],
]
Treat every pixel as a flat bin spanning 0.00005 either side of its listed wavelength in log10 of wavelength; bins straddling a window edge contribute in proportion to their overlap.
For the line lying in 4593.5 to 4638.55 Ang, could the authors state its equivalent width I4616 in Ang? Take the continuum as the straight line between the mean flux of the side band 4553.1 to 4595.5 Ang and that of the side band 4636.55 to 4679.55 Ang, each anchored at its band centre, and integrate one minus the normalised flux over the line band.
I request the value 2.2 Ang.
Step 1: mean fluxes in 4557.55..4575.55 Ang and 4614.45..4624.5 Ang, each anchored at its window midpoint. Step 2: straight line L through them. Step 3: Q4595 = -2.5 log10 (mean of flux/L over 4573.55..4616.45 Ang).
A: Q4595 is 0.023 mag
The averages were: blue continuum 9.69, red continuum 10.3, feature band 9.79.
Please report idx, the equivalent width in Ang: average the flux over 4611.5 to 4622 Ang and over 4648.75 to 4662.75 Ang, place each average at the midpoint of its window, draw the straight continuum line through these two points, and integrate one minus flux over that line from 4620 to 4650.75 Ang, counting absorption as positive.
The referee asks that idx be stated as 4.1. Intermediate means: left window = 10.6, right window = 10.1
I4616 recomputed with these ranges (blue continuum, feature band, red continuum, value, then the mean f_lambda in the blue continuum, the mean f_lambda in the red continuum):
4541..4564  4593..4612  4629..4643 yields -1.2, 9.69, 8.51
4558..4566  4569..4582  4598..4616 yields 0.3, 10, 9.97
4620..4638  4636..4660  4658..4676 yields -0.9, 8.55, 10.1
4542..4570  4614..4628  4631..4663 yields -0.9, 9.58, 9.44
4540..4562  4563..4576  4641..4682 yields 0.4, 9.72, 9.95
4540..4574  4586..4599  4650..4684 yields 0.4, 9.72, 10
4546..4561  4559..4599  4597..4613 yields -0.2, 9.73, 9.6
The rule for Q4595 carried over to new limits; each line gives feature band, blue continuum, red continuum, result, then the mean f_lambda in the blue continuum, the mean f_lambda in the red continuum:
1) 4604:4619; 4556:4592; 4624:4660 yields -0.08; 9.78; 9.17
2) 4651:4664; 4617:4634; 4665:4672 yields 0.02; 8.99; 10.6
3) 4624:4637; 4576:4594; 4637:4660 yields 0.22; 9.93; 9.8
